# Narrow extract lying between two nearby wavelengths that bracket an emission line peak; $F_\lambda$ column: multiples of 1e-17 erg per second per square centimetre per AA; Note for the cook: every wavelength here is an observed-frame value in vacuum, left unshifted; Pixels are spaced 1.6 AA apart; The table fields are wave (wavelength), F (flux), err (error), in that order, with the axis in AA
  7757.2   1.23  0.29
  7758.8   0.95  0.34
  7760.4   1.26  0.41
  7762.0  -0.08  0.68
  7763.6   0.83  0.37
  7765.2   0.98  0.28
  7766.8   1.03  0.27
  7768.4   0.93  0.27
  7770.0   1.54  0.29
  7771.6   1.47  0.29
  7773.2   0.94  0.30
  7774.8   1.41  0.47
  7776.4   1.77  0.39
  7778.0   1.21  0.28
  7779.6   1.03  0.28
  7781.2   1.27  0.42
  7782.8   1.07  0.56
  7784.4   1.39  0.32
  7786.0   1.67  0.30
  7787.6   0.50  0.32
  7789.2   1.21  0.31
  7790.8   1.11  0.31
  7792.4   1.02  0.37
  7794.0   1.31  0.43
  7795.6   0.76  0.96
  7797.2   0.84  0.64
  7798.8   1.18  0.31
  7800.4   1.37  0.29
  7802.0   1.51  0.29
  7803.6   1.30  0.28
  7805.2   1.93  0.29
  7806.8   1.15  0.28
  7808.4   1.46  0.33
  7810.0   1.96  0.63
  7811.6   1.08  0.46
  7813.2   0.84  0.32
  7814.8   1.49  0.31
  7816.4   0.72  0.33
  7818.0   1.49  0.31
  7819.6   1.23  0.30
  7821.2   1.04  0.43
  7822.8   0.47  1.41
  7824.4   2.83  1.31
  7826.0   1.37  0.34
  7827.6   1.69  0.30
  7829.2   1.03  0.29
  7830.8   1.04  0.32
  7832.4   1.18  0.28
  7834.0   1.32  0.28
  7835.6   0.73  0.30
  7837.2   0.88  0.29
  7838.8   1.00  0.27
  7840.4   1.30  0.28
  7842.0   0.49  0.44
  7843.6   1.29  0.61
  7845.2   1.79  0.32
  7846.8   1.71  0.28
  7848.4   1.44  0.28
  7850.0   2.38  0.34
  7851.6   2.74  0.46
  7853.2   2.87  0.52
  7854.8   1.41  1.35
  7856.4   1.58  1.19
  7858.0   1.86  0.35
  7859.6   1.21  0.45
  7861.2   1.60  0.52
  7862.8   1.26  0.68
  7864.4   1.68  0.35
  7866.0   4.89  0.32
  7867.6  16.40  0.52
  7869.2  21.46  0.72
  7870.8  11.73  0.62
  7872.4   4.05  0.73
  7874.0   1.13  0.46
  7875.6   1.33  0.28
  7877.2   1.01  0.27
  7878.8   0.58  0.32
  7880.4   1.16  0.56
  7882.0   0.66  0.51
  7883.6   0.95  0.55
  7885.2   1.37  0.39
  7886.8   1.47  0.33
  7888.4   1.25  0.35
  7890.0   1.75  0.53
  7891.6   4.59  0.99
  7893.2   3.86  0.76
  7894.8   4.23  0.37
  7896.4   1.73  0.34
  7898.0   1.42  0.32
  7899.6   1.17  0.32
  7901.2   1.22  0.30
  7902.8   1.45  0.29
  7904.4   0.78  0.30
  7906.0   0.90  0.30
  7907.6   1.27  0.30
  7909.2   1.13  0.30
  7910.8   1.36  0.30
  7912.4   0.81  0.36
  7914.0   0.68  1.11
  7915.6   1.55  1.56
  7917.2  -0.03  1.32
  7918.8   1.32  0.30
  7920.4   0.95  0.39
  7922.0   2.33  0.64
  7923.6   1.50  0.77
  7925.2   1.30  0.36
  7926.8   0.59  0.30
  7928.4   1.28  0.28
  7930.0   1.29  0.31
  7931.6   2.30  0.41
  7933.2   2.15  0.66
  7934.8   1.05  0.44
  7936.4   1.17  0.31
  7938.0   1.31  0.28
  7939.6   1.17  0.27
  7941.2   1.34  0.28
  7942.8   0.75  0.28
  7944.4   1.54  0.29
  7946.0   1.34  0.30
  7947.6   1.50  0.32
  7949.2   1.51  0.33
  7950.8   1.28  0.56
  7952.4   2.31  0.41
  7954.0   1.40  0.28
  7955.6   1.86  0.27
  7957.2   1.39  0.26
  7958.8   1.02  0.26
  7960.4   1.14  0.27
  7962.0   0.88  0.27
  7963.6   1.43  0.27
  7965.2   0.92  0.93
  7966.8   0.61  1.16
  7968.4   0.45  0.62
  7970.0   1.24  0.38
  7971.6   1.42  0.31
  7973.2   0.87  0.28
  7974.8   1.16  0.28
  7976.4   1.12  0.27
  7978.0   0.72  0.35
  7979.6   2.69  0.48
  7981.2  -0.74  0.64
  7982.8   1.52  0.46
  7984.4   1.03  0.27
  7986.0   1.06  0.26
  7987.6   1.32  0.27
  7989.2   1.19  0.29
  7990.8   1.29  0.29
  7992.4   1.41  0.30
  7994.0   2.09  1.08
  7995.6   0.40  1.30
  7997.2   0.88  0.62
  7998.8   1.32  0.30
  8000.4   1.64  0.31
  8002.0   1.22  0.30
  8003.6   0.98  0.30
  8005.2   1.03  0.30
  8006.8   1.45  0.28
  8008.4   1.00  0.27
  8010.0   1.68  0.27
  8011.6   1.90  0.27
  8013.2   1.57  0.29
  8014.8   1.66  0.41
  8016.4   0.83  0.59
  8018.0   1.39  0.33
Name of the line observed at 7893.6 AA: [N II]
